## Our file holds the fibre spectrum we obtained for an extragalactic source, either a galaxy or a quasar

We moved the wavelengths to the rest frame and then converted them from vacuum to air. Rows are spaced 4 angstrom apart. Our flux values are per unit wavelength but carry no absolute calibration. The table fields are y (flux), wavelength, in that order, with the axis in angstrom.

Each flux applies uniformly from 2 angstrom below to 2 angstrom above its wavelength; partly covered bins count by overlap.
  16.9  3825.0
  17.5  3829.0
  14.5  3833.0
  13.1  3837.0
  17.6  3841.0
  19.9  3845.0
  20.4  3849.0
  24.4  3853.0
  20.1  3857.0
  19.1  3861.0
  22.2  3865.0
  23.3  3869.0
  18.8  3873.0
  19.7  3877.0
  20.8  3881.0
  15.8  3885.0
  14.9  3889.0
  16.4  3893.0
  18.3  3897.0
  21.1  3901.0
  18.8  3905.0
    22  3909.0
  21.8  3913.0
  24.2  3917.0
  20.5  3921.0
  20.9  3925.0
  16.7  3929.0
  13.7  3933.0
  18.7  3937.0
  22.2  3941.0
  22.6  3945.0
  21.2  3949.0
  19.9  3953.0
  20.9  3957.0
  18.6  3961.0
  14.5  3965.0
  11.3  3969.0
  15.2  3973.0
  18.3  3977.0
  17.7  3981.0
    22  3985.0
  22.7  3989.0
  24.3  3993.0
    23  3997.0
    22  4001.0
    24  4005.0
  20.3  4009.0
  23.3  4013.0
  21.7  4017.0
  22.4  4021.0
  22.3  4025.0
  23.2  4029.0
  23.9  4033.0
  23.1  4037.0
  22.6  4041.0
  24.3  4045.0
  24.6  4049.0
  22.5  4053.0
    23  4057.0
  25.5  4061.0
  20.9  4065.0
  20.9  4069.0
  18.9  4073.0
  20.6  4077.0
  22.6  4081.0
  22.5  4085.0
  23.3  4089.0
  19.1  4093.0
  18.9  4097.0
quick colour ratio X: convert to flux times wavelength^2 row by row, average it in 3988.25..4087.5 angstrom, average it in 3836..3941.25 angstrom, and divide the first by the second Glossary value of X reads 1.25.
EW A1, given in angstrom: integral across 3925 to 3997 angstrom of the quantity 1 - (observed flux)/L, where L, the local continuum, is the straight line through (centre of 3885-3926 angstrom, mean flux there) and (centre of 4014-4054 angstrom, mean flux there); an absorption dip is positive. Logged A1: 7.2 angstrom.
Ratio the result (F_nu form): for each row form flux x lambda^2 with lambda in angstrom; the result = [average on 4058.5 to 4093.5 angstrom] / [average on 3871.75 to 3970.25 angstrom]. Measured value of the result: 1.23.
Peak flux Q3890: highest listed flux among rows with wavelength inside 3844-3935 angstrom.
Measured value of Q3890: 24.4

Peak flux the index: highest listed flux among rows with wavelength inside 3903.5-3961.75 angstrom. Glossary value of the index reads 24.2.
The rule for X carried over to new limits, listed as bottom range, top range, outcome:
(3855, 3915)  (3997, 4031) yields 1.23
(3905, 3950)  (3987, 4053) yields 1.18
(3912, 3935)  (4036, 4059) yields 1.27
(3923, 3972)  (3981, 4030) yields 1.26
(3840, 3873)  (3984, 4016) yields 1.17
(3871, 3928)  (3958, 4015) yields 1.06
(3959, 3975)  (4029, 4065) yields 1.64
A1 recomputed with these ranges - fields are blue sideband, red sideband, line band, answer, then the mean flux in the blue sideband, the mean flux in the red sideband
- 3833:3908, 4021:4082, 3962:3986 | 5.39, 19.1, 22.6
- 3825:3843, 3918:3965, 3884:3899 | 1.19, 15.8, 19.5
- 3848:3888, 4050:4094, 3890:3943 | 2.95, 20.3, 21.9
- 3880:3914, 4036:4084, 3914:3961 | -1.09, 18.7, 22.4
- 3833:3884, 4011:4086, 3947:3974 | 4.77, 19.7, 22.6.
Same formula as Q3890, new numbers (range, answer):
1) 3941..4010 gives 24.3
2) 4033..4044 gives 23.9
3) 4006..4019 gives 23.3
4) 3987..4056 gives 24.6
